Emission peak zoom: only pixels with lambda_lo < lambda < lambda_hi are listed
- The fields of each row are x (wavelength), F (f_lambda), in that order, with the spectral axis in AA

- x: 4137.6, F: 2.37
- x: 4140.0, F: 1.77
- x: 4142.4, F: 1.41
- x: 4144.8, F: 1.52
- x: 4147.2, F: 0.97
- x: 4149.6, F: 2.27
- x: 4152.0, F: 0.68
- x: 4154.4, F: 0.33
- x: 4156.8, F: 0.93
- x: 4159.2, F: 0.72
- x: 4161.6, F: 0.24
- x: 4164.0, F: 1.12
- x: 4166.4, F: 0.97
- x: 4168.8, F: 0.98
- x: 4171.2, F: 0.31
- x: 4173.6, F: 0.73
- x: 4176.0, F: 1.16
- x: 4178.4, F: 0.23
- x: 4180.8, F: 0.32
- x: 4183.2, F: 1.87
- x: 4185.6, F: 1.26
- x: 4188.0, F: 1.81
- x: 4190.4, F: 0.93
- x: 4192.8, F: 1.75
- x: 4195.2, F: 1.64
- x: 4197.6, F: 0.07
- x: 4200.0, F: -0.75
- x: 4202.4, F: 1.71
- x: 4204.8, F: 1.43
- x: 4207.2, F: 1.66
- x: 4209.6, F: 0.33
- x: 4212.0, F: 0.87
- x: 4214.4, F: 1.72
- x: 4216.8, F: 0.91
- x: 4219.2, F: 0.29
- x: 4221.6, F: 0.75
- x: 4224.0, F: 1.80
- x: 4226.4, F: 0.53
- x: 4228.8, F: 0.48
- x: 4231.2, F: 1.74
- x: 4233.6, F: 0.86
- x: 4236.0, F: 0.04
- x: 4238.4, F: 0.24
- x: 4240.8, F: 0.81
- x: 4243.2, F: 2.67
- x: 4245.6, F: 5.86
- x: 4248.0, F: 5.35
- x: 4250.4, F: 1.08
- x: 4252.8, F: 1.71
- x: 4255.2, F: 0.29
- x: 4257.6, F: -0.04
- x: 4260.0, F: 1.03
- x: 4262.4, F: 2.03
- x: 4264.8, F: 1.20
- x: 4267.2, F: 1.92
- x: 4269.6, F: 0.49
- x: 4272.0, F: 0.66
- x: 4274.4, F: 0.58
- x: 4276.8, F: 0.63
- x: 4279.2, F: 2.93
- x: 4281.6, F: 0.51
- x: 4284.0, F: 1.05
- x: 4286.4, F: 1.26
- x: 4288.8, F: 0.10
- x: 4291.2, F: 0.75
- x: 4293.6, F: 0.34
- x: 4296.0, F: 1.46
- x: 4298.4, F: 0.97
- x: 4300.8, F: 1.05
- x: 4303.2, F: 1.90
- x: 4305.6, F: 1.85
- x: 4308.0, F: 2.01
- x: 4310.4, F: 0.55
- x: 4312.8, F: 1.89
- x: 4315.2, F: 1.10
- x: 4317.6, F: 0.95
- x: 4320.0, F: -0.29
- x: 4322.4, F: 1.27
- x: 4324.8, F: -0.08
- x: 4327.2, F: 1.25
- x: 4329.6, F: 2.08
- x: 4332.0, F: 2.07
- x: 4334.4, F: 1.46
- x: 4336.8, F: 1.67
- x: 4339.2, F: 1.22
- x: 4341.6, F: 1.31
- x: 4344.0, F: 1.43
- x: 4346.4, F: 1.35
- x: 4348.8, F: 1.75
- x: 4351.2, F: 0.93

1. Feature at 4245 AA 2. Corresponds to [O II] 3727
